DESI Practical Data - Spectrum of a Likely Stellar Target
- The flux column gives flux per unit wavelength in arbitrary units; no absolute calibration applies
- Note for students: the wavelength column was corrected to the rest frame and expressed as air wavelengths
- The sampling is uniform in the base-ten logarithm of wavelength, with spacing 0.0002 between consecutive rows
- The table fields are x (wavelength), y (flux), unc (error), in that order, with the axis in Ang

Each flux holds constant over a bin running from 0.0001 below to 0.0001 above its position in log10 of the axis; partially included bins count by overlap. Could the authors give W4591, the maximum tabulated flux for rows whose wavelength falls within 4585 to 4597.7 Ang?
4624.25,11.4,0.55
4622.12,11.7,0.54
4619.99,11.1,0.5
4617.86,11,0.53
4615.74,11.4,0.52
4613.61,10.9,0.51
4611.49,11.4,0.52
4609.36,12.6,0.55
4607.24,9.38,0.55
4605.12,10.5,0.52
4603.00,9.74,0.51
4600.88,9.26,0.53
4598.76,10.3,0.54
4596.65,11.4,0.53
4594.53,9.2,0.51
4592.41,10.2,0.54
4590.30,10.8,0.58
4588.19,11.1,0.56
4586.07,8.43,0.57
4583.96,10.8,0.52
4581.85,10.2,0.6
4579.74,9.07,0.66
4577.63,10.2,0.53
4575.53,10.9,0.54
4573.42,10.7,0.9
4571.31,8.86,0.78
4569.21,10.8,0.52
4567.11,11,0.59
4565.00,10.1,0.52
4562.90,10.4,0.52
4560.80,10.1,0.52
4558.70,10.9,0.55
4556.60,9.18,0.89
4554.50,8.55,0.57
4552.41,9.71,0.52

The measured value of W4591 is 11.4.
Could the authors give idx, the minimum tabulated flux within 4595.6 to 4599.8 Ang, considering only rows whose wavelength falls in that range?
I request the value 10.3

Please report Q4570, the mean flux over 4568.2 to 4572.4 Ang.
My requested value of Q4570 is 9.83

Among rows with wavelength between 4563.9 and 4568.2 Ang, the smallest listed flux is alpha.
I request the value 10.1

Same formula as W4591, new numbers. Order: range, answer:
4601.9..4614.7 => 12.6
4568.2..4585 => 10.9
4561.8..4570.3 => 11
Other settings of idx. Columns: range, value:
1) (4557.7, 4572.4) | 8.86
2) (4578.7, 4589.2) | 8.43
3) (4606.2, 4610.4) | 9.38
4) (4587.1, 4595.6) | 9.2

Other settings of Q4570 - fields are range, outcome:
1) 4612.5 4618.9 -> 11.1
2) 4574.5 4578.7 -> 10.6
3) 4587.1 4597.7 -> 10.5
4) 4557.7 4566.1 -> 10.4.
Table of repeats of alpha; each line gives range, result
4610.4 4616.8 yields 10.9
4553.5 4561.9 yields 8.55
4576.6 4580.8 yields 9.07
